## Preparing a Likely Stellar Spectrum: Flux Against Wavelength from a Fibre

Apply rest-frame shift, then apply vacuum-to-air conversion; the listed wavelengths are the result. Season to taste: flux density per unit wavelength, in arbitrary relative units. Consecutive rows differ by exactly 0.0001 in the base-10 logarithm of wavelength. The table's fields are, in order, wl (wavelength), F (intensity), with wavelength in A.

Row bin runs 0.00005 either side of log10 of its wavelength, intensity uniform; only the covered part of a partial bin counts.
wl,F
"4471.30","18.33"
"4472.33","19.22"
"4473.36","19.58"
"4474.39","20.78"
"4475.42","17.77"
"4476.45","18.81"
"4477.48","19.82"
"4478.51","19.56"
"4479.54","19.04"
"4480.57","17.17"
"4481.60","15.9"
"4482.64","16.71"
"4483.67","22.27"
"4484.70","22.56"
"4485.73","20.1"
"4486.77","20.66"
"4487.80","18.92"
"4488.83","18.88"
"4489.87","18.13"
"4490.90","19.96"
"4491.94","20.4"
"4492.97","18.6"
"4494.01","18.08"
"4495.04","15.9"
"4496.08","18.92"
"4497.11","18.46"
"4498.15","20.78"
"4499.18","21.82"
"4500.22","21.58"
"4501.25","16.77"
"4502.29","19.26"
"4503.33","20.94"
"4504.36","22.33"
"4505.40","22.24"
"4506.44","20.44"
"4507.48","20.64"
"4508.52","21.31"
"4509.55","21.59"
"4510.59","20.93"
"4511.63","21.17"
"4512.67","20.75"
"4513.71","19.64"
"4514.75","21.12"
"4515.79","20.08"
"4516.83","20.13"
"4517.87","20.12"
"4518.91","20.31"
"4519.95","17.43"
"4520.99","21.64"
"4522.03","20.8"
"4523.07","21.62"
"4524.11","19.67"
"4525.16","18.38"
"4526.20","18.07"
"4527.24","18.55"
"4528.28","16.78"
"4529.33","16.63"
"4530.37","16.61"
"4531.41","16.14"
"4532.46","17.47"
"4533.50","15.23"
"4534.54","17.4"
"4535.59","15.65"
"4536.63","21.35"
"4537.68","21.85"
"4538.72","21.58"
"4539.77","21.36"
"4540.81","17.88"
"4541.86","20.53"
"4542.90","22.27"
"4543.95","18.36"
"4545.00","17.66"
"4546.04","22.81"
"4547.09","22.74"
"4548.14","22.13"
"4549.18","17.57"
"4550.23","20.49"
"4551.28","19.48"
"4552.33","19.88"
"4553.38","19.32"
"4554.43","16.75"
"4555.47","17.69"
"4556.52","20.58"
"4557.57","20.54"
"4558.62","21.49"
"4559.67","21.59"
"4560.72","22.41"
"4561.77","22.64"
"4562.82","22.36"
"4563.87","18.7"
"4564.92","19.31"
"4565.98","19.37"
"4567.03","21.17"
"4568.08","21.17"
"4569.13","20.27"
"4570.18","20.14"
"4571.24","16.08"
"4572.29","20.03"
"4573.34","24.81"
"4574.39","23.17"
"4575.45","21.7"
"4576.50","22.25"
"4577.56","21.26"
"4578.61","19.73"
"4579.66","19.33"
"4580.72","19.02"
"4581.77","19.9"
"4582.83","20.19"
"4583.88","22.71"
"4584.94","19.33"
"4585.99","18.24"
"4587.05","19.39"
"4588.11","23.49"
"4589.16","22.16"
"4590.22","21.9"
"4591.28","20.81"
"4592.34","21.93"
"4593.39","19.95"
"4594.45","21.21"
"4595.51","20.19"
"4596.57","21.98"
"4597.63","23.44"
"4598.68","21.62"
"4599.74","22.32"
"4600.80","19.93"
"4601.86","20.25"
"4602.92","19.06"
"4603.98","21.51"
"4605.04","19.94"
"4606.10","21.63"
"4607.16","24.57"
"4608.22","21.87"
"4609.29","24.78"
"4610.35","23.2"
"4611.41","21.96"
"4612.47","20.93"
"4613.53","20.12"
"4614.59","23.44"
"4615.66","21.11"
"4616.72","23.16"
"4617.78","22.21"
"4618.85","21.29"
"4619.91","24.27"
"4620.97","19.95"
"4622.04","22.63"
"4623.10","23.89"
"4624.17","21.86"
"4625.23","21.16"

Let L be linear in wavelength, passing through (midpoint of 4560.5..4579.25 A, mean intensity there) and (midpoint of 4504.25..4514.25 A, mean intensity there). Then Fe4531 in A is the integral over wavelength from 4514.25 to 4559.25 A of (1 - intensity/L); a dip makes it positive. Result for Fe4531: 3.4 A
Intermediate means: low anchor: 21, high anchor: 20.9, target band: 19.4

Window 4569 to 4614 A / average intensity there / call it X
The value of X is 21.1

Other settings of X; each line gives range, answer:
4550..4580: 20.5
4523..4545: 18.6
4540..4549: 20.5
